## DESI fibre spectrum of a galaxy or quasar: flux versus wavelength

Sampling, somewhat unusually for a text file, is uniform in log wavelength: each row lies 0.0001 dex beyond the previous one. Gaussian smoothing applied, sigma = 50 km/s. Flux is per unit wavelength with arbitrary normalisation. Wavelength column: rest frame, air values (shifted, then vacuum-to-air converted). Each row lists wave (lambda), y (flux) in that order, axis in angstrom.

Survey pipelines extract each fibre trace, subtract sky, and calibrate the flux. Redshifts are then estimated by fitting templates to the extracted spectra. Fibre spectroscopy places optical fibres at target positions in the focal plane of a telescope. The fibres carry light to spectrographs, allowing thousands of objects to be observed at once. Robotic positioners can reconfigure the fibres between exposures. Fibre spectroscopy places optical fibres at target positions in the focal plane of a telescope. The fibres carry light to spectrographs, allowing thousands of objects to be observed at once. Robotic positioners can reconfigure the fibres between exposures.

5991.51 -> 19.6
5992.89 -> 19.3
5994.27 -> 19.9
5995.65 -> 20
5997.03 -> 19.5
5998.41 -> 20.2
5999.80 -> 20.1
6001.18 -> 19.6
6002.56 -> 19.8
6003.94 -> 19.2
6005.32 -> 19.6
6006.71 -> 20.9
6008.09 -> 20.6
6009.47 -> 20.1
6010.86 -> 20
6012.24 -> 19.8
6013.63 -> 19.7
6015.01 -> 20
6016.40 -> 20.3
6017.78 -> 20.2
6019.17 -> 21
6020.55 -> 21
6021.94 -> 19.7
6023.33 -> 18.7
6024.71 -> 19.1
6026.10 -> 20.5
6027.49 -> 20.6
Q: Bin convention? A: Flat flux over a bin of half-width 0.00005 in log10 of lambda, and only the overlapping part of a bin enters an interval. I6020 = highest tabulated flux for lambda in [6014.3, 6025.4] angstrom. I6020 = 21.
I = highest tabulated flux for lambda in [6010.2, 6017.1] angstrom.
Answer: 20.3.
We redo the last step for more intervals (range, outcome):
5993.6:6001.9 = 20.2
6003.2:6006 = 19.6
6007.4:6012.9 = 20.6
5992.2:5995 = 19.9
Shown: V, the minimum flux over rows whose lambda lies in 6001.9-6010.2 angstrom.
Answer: 19.2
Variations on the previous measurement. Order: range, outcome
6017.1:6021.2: 20.2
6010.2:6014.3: 19.7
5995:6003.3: 19.5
